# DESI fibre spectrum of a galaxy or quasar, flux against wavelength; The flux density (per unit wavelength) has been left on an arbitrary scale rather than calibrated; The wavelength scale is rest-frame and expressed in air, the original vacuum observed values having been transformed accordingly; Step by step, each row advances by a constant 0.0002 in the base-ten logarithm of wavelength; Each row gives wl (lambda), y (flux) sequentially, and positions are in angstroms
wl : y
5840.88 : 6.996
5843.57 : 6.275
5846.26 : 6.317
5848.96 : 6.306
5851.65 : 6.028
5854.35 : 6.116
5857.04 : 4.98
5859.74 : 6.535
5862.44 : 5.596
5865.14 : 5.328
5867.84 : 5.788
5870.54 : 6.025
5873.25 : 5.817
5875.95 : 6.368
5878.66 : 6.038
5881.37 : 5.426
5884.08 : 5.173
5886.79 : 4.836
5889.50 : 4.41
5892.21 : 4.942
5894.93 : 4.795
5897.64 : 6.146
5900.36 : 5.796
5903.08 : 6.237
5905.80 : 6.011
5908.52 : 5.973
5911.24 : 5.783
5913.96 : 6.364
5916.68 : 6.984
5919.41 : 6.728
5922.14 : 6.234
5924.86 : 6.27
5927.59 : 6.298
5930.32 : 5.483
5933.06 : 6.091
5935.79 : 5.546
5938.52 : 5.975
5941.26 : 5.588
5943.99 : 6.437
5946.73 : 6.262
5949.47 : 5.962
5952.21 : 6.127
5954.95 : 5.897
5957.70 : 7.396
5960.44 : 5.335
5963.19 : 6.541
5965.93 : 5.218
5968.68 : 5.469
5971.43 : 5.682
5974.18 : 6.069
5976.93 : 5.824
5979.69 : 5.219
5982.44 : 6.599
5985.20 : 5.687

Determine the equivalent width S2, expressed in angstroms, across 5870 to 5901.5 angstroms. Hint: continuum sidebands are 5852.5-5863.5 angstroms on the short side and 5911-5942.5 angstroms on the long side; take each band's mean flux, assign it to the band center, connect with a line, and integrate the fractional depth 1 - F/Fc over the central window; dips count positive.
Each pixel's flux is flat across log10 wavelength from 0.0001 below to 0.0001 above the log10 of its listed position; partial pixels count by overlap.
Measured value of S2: 2.5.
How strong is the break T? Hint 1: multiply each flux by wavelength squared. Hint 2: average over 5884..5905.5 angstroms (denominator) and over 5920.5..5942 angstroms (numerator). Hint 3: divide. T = 1.1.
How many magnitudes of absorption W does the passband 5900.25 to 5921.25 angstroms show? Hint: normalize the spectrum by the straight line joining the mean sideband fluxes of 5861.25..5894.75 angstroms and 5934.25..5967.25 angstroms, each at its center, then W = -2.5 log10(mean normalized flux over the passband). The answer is -0.10 mag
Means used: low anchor 5.45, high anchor 6.03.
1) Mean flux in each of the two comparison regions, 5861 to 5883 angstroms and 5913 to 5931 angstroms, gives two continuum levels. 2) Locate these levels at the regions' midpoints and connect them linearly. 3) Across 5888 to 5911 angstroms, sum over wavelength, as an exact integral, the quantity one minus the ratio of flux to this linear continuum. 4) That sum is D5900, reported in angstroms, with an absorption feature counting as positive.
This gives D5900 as 2.1 angstroms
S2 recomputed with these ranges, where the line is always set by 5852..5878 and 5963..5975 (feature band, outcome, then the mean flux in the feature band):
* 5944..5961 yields -1.5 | 6.22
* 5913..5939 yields -1.9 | 6.2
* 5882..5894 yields 2.0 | 4.87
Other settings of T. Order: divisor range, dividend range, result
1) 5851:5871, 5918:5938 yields 1.08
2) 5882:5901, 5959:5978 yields 1.15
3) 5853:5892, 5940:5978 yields 1.10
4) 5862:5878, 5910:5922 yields 1.12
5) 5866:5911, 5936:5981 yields 1.08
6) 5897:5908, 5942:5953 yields 1.04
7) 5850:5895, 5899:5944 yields 1.11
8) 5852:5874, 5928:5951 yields 1.05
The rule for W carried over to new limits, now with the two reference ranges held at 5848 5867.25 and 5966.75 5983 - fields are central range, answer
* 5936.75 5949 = -0.050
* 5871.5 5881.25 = -0.031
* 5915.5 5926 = -0.135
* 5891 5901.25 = 0.077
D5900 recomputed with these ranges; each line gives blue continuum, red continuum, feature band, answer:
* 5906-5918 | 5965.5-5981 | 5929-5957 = -0.26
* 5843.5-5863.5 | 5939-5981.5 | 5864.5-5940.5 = 2.00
